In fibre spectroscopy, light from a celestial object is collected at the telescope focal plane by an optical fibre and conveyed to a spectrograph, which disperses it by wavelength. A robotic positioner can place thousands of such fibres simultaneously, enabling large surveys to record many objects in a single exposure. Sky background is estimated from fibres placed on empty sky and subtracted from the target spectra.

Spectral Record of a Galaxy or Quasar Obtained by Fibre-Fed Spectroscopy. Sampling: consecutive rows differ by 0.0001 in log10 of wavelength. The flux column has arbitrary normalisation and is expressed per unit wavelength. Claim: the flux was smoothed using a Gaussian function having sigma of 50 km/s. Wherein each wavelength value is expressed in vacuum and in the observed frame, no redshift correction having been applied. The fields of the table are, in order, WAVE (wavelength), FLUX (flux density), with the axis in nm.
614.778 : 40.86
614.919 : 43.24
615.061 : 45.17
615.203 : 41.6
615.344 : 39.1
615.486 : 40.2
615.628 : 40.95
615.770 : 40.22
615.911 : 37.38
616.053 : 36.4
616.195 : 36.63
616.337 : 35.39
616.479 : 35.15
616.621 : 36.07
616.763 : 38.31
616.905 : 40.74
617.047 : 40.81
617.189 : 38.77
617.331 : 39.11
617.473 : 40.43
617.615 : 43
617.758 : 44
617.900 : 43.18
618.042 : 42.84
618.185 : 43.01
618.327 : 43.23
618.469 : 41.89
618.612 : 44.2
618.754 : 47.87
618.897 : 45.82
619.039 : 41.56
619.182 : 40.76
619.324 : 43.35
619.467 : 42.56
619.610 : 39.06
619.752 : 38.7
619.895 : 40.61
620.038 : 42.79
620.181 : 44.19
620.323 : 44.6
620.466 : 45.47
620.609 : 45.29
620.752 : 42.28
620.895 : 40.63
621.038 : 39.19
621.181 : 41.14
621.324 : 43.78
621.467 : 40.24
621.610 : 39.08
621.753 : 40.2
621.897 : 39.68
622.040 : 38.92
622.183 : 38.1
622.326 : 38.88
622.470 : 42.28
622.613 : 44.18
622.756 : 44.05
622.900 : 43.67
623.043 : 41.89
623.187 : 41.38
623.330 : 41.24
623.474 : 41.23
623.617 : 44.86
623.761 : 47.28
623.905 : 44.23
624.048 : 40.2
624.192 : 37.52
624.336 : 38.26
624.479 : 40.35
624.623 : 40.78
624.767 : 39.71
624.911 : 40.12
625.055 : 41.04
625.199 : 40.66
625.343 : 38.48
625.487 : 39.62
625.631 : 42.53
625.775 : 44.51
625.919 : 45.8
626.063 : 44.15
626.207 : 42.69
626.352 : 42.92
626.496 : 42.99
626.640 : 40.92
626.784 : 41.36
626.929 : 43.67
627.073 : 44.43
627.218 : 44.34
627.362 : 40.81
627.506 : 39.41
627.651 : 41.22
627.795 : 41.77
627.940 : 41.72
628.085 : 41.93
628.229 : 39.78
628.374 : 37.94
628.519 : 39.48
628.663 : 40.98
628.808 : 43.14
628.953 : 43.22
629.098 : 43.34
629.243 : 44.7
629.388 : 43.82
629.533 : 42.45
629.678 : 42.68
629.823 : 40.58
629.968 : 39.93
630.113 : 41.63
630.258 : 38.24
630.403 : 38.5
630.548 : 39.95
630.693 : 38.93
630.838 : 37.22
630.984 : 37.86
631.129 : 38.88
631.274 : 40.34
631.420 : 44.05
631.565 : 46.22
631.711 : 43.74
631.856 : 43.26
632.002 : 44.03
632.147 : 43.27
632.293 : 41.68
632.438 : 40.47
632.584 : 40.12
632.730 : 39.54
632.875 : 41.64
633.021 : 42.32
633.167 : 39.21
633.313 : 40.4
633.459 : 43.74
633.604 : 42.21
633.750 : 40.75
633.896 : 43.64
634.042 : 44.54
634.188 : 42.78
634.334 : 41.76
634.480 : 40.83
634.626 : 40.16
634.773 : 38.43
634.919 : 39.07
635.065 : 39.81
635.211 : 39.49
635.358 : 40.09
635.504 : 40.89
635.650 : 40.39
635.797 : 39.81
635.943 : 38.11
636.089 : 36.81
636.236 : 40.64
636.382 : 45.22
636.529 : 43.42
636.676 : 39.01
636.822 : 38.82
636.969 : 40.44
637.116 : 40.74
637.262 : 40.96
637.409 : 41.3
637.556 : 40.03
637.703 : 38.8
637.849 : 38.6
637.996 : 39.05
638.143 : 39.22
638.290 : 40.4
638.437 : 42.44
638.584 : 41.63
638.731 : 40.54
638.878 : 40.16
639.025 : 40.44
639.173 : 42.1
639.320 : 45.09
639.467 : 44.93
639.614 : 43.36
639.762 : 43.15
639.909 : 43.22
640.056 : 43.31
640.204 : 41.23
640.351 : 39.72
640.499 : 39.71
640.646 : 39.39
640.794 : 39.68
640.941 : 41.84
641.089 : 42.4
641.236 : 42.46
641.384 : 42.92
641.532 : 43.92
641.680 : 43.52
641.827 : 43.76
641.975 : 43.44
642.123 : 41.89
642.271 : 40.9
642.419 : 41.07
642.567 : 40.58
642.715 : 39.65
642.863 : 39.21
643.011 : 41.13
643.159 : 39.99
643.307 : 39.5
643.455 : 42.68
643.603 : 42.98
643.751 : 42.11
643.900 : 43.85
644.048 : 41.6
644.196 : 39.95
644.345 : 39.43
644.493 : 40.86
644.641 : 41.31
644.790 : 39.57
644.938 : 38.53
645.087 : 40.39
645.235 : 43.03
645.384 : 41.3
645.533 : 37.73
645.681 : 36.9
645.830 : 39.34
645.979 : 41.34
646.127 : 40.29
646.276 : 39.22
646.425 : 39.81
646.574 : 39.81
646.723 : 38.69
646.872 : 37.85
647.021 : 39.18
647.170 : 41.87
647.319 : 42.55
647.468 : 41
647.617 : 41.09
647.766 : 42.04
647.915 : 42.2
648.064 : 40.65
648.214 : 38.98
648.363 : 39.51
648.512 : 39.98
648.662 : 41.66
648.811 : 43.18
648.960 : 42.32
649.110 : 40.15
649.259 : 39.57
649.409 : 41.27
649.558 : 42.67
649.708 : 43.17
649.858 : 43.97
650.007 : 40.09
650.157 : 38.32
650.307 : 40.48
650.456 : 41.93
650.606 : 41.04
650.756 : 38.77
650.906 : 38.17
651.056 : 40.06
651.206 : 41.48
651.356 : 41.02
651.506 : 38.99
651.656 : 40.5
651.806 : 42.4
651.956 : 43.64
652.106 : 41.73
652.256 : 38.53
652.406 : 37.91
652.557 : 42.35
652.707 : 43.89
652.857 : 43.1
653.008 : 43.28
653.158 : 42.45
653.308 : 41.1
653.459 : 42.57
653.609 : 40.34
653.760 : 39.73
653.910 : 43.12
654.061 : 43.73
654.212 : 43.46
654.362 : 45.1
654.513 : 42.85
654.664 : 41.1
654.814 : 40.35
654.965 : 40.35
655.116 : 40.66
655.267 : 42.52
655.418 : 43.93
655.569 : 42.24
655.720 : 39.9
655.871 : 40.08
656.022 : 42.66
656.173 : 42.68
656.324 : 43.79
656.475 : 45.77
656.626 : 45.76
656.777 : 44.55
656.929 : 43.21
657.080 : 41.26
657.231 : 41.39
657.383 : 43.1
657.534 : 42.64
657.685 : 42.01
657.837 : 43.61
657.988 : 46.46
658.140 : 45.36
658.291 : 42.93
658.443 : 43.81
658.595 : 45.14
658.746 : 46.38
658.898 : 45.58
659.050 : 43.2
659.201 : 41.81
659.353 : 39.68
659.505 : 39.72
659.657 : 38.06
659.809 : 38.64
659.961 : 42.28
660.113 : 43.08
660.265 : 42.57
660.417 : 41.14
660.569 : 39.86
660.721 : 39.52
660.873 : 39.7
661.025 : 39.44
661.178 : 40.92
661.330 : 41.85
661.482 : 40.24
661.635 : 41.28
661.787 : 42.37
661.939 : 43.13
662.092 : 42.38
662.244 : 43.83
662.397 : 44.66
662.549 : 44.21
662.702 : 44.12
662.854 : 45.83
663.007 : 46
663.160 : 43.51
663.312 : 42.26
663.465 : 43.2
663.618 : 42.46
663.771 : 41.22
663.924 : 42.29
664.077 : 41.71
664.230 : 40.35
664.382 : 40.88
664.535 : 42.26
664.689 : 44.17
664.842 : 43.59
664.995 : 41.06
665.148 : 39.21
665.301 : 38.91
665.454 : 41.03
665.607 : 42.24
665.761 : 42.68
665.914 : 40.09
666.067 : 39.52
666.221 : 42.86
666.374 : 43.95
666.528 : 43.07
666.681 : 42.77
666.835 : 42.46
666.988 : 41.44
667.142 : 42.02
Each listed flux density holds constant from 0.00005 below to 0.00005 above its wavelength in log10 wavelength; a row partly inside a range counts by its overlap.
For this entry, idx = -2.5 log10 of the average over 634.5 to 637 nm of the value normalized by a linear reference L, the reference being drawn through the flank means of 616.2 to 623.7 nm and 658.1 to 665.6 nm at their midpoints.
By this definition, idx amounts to 0.05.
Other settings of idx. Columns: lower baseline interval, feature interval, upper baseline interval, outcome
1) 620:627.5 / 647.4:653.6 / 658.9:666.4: 0.018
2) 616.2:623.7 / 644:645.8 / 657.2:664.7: 0.054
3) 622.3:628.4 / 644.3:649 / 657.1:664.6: 0.048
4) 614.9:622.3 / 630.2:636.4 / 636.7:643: 0.009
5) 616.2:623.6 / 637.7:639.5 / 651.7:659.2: 0.028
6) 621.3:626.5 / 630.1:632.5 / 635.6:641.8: 0.007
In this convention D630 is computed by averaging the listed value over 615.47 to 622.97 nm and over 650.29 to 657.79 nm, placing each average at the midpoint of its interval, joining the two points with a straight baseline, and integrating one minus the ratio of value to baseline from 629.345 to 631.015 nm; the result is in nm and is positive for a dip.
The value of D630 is 0.050 nm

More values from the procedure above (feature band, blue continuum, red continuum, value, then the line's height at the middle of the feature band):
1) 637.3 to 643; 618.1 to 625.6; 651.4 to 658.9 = 0.10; 42.2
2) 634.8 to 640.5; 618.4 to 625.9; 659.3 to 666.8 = 0.13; 41.8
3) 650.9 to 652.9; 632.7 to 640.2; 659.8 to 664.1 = 0.04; 41.8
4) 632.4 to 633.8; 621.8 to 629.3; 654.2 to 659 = 0.03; 42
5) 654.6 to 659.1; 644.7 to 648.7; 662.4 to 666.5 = -0.18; 41.4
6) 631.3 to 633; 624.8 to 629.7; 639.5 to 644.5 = -0.02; 41.9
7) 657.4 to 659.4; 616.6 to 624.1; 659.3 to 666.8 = -0.09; 41.9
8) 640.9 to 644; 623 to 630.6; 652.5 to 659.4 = 0.03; 42.3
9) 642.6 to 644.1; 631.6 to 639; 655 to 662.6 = 0.01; 41.4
